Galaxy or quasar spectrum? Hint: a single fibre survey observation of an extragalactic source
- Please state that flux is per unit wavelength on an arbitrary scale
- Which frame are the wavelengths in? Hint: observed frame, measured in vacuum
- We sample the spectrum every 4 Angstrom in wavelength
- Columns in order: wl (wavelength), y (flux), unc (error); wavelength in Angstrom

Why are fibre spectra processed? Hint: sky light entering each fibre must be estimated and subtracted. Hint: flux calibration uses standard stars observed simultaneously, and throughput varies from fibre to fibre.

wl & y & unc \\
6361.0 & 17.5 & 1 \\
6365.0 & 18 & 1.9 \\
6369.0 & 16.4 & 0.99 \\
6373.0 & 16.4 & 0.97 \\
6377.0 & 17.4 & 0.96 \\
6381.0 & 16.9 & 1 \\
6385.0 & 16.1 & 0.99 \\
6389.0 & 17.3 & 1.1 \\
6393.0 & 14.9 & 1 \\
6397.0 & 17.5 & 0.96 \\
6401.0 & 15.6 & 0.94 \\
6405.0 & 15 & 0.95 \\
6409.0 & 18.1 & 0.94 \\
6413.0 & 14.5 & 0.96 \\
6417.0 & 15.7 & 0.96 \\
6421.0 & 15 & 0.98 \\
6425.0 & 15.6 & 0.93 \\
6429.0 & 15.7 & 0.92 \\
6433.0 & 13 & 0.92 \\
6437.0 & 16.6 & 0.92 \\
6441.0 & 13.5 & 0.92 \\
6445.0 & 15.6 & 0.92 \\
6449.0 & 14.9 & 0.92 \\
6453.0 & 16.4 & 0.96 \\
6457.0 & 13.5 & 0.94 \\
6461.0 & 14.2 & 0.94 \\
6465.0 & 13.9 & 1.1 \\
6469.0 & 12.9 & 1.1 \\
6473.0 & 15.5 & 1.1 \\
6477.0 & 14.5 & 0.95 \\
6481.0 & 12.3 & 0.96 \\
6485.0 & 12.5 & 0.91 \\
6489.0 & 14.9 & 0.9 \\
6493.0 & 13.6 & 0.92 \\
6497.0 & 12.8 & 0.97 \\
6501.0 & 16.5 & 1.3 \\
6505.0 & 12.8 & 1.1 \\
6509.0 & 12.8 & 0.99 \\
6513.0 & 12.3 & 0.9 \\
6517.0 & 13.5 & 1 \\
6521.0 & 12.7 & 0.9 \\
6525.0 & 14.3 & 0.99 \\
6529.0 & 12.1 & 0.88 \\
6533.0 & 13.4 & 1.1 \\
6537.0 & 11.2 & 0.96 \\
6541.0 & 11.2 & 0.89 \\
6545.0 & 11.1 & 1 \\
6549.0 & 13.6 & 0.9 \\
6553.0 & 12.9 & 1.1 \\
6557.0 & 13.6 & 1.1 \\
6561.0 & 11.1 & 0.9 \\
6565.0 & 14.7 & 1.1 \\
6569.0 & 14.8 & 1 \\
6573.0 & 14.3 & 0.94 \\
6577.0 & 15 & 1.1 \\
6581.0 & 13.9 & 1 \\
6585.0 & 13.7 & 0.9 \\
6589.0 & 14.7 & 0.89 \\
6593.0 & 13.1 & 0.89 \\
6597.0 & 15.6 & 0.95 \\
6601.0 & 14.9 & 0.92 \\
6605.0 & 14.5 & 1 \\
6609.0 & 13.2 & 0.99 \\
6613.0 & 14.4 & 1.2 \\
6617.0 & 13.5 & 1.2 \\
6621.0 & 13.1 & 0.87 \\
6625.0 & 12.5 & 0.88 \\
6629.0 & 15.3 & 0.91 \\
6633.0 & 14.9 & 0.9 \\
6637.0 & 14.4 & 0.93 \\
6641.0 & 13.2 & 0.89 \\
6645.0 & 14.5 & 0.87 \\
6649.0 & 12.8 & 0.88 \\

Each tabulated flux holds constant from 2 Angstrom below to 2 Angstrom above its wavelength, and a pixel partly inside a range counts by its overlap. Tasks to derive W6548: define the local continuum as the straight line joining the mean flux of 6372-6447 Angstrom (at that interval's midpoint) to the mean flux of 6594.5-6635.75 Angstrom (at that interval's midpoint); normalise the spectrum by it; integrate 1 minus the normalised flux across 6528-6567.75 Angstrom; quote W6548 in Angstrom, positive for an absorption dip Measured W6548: 5.8 Angstrom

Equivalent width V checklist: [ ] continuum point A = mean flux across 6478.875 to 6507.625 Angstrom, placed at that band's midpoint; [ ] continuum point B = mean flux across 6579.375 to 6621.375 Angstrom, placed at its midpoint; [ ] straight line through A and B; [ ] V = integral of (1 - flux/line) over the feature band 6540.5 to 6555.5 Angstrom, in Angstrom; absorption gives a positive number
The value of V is 1.6 Angstrom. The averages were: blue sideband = 13.6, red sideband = 14.1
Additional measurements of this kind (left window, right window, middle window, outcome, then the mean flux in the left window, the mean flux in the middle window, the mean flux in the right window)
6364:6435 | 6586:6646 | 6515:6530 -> 1.7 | 16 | 13.2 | 14.1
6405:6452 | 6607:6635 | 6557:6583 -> 0.5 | 15.3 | 13.9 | 13.8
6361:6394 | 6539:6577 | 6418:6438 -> 0.8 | 16.8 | 15.1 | 13.1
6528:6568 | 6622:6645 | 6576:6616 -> -2.6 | 12.6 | 14.3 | 14.1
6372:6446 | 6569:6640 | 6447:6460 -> 0.5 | 15.8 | 14.9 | 14.2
